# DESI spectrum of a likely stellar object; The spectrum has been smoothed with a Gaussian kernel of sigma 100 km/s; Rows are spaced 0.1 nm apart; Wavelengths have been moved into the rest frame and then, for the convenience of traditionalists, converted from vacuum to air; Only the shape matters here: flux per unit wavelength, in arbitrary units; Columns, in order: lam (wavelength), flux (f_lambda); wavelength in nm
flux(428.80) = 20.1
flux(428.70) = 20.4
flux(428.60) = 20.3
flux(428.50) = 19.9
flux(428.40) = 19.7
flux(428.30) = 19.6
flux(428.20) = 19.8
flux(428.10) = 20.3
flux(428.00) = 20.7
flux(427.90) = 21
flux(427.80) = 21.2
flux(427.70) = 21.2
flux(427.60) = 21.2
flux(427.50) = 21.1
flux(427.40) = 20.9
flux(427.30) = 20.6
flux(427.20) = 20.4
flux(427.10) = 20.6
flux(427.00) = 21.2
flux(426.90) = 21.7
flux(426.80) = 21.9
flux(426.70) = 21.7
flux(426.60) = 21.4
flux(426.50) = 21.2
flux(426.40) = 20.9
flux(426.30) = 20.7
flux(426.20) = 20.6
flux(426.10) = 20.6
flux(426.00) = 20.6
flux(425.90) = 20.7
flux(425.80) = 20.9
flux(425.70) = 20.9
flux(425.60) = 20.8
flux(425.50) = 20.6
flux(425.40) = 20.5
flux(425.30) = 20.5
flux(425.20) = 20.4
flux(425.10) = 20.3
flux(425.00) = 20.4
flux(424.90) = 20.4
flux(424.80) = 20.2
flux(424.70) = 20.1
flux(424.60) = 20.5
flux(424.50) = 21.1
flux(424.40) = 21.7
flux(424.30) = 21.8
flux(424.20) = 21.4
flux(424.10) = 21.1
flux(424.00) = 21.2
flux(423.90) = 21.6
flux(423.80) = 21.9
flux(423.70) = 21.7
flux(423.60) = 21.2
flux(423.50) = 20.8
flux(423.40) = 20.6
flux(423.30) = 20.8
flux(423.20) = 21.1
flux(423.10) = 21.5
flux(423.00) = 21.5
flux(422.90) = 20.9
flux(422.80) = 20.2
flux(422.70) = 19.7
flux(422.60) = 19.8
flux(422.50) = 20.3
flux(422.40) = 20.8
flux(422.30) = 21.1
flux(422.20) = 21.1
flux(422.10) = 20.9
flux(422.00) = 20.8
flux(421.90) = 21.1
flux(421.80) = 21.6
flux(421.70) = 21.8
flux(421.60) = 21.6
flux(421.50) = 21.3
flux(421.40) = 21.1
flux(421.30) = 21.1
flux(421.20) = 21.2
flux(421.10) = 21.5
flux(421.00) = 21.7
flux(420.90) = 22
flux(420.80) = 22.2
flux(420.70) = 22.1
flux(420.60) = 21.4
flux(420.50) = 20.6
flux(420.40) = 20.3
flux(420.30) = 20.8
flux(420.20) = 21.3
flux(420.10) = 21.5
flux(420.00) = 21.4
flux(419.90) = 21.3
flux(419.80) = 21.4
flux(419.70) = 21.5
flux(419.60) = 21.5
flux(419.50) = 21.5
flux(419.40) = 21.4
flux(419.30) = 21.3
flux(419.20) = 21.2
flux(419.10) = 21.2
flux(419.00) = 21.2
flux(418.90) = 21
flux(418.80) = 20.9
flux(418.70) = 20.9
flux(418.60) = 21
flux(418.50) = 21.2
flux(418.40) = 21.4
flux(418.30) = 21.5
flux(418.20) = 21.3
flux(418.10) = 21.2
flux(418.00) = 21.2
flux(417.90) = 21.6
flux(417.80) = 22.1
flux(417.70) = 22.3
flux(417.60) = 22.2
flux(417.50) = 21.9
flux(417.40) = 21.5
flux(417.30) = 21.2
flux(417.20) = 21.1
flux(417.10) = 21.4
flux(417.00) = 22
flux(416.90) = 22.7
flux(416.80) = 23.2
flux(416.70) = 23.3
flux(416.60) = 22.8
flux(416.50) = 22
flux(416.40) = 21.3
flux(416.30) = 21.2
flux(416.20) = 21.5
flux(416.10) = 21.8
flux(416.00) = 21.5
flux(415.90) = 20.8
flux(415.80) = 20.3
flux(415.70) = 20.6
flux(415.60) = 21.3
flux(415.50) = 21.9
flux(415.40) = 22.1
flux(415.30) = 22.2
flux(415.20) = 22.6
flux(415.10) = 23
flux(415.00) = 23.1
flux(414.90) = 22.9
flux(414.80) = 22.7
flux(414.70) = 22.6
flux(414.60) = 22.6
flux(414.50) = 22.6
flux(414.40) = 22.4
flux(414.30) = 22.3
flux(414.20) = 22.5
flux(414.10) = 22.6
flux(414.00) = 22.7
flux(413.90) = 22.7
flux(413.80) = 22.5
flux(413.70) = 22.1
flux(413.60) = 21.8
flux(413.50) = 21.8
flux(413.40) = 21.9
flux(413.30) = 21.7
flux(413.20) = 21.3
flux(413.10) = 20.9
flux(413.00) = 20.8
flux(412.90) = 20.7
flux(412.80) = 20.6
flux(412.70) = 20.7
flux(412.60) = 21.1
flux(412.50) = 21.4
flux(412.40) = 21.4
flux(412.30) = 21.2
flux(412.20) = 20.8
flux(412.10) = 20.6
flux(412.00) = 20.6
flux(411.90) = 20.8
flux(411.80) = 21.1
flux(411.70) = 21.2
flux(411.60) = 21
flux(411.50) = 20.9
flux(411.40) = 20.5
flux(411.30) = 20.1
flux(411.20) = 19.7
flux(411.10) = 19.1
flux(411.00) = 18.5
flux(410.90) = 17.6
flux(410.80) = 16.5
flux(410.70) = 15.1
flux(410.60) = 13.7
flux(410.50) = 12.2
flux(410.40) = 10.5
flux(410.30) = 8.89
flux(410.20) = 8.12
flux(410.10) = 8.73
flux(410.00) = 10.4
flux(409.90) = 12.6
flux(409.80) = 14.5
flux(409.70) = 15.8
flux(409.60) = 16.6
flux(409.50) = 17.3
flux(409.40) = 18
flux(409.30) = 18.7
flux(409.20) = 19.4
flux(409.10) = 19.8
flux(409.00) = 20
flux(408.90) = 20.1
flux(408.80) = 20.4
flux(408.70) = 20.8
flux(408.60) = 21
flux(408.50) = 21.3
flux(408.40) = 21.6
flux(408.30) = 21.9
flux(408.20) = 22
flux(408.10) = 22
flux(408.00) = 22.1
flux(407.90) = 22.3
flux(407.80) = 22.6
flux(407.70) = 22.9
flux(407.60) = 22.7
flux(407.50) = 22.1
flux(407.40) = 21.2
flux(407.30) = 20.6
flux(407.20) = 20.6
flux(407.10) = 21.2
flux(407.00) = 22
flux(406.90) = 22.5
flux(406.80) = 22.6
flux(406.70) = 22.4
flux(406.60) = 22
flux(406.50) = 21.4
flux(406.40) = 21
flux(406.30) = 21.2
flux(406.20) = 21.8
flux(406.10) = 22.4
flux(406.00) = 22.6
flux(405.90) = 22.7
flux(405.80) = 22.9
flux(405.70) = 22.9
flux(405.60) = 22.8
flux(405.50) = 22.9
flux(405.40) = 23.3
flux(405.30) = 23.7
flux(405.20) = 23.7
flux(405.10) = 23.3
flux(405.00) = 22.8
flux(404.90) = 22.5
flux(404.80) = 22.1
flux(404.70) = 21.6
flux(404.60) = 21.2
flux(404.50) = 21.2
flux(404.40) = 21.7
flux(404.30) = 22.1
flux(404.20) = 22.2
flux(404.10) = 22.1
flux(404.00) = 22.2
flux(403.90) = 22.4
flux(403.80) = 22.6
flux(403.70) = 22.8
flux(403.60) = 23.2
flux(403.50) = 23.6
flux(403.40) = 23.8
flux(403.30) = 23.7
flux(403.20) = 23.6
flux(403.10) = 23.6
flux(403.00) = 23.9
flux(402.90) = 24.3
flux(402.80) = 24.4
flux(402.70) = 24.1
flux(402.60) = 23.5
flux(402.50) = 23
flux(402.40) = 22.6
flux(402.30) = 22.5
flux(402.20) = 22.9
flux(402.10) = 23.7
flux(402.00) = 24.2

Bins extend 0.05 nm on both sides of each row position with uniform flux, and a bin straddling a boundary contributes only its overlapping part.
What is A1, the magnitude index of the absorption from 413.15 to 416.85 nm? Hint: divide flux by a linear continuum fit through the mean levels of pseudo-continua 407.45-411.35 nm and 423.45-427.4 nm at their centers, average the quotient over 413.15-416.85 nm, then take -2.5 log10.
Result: -0.17 mag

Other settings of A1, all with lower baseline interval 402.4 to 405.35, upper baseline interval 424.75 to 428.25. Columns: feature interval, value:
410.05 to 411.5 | 0.42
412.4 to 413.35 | 0.05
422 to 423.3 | 0.02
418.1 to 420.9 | 0.01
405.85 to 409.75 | 0.08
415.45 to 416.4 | 0.03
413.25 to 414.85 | -0.02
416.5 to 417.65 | -0.02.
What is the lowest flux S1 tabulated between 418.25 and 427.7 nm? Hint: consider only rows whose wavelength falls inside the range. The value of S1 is 19.7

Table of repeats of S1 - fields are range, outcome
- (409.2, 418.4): 8.12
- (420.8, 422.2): 20.8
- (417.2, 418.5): 21.1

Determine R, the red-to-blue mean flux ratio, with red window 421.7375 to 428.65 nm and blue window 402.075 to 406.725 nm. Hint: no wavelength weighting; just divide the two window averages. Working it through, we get 0.92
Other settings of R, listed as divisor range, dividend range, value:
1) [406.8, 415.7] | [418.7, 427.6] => 1.05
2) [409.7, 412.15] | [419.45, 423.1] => 1.29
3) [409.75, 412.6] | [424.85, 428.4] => 1.21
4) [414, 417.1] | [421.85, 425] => 0.94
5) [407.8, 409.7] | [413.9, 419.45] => 1.08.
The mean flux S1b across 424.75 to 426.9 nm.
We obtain 20.8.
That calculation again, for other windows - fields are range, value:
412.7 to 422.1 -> 21.7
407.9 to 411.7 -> 17.6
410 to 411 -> 12.6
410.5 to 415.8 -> 21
